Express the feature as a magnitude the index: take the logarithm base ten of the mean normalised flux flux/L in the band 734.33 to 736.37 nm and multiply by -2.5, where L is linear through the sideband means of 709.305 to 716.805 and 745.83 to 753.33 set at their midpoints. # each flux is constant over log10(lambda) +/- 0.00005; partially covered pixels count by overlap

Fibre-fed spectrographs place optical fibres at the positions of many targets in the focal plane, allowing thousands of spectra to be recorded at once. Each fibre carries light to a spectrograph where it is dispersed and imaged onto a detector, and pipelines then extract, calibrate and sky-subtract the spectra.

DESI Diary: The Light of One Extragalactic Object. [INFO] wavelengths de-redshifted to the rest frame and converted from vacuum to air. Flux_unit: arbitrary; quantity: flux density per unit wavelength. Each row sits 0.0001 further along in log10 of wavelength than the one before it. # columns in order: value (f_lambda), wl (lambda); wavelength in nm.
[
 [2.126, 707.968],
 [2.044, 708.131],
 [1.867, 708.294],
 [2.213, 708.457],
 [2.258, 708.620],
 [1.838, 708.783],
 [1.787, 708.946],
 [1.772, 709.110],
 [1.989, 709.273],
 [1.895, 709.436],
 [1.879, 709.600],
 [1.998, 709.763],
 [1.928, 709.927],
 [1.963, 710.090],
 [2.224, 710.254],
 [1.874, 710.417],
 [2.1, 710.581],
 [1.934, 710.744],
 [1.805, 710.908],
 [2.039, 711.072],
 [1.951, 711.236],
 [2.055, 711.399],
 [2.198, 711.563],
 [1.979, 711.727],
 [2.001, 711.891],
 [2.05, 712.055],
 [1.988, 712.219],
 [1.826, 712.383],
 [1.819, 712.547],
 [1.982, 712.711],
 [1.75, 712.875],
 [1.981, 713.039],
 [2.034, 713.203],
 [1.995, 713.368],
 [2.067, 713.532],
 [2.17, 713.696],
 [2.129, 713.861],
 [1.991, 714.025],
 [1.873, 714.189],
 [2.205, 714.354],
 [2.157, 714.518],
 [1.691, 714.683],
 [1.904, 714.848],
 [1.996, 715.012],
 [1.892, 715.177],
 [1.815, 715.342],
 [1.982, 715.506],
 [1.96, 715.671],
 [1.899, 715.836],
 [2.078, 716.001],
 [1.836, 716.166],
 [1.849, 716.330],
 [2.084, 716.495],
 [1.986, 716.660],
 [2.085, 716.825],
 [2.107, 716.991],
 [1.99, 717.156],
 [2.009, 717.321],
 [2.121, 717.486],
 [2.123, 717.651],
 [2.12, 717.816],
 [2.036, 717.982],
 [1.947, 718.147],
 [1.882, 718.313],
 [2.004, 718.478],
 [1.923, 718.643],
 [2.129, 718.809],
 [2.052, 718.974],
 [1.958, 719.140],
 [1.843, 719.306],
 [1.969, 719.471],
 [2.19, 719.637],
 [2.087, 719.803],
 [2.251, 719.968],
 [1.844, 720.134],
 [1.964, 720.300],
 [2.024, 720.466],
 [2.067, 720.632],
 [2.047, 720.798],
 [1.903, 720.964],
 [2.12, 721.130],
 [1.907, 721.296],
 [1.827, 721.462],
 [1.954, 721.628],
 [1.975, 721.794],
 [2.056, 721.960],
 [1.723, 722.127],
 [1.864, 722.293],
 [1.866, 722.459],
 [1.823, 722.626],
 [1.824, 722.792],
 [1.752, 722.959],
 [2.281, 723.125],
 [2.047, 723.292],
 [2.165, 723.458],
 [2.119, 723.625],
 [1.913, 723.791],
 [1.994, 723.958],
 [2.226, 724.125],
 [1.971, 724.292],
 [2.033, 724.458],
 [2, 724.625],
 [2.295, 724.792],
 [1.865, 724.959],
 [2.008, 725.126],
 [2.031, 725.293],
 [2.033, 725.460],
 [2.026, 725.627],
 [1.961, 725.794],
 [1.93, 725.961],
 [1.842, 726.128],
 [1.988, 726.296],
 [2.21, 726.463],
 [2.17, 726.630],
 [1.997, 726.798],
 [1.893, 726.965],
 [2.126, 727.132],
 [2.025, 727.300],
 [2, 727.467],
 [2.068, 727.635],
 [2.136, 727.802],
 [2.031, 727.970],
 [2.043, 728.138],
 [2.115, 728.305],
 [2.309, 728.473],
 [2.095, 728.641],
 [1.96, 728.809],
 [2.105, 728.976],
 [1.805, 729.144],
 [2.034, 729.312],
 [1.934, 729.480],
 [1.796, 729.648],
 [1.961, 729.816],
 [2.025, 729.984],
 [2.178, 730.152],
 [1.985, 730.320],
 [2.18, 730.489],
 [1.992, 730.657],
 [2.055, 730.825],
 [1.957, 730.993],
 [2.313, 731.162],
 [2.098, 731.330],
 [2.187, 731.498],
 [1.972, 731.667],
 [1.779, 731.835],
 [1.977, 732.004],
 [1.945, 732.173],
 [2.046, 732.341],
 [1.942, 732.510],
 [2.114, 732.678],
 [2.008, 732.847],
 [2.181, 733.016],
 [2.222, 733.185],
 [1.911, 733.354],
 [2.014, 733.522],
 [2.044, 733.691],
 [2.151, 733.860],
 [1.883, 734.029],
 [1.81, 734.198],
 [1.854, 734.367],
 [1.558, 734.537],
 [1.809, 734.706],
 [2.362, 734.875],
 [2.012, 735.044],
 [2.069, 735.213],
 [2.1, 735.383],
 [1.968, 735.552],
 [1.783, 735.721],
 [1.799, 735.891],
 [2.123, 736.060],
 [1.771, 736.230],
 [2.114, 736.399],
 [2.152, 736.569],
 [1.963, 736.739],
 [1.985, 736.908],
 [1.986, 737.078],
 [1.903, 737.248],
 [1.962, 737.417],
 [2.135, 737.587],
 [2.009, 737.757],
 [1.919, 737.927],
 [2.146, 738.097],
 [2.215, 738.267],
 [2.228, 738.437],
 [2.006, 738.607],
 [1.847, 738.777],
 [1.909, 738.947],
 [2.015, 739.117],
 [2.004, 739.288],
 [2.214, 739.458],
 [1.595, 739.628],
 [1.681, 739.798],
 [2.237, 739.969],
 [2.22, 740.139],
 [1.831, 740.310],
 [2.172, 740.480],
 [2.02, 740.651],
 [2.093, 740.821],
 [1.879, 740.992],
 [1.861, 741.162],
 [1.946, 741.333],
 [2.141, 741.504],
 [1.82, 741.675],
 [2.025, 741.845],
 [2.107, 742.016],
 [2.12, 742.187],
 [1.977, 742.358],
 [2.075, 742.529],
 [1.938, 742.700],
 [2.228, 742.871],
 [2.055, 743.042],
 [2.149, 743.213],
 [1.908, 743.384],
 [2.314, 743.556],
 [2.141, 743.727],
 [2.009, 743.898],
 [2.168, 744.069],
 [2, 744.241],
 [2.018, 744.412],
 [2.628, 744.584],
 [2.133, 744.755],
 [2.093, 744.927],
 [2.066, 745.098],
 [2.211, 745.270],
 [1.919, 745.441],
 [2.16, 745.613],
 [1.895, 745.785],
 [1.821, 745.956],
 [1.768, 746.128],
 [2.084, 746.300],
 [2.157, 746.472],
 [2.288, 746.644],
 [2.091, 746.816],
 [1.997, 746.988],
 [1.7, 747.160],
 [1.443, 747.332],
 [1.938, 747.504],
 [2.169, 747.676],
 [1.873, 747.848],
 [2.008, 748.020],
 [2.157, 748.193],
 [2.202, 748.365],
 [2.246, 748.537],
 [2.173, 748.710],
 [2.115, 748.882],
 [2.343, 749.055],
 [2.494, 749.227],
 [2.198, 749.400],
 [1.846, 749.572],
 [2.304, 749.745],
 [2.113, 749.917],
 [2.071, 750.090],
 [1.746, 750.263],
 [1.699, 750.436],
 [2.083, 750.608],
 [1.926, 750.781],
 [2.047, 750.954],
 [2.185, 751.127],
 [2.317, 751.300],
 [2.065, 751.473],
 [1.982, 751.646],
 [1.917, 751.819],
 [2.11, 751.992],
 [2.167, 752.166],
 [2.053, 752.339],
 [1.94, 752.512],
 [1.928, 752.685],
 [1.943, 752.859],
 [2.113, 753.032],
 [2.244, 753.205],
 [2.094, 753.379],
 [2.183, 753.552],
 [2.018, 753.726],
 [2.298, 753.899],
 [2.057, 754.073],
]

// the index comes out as 0.04 mag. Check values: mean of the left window 1.97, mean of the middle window 1.94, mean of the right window 2.05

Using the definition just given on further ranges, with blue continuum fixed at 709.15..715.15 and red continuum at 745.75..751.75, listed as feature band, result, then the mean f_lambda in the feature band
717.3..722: -0.009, 2.01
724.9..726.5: 0.011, 1.98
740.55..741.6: 0.023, 1.99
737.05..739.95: 0.019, 1.99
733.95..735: 0.076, 1.88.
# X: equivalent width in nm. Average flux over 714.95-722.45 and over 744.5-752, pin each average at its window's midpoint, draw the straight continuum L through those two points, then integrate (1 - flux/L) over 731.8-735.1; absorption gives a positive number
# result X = 0.067 nm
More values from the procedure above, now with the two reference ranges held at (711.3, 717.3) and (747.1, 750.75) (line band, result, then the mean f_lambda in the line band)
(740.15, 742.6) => 0.025 nm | 2.01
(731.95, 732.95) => 0.003 nm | 2.01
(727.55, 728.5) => -0.046 nm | 2.1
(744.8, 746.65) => 0.005 nm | 2.03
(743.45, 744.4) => -0.036 nm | 2.11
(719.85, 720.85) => -0.020 nm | 2.03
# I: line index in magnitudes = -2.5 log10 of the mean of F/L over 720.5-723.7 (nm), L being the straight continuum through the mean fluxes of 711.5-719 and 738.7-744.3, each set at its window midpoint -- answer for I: 0.02 mag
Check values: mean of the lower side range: 1.99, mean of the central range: 1.96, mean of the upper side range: 2.02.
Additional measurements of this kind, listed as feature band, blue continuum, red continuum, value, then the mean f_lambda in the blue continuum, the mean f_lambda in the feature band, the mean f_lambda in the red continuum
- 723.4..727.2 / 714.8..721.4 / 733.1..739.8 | -0.02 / 2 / 2.03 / 1.98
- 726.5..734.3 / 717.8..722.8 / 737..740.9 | -0.02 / 1.97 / 2.03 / 2.02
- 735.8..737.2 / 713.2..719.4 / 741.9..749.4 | 0.04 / 2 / 1.98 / 2.08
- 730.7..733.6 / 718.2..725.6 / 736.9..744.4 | -0.02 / 2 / 2.04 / 2.03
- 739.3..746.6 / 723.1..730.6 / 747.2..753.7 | 0.01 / 2.04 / 2.05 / 2.06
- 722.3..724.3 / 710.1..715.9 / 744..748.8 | 0.00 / 1.98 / 1.99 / 2.05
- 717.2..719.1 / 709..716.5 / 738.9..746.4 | -0.03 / 1.97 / 2.03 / 2.04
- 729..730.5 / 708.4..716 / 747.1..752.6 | 0.02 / 1.97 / 1.98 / 2.05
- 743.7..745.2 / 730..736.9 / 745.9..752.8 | -0.06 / 2.01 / 2.14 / 2.04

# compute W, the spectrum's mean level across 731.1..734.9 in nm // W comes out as 2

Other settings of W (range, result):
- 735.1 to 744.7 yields 2.03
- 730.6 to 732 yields 2.04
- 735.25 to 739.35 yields 2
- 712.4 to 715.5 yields 1.97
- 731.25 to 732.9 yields 2.01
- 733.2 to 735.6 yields 1.98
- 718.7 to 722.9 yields 1.97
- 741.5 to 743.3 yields 2.05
